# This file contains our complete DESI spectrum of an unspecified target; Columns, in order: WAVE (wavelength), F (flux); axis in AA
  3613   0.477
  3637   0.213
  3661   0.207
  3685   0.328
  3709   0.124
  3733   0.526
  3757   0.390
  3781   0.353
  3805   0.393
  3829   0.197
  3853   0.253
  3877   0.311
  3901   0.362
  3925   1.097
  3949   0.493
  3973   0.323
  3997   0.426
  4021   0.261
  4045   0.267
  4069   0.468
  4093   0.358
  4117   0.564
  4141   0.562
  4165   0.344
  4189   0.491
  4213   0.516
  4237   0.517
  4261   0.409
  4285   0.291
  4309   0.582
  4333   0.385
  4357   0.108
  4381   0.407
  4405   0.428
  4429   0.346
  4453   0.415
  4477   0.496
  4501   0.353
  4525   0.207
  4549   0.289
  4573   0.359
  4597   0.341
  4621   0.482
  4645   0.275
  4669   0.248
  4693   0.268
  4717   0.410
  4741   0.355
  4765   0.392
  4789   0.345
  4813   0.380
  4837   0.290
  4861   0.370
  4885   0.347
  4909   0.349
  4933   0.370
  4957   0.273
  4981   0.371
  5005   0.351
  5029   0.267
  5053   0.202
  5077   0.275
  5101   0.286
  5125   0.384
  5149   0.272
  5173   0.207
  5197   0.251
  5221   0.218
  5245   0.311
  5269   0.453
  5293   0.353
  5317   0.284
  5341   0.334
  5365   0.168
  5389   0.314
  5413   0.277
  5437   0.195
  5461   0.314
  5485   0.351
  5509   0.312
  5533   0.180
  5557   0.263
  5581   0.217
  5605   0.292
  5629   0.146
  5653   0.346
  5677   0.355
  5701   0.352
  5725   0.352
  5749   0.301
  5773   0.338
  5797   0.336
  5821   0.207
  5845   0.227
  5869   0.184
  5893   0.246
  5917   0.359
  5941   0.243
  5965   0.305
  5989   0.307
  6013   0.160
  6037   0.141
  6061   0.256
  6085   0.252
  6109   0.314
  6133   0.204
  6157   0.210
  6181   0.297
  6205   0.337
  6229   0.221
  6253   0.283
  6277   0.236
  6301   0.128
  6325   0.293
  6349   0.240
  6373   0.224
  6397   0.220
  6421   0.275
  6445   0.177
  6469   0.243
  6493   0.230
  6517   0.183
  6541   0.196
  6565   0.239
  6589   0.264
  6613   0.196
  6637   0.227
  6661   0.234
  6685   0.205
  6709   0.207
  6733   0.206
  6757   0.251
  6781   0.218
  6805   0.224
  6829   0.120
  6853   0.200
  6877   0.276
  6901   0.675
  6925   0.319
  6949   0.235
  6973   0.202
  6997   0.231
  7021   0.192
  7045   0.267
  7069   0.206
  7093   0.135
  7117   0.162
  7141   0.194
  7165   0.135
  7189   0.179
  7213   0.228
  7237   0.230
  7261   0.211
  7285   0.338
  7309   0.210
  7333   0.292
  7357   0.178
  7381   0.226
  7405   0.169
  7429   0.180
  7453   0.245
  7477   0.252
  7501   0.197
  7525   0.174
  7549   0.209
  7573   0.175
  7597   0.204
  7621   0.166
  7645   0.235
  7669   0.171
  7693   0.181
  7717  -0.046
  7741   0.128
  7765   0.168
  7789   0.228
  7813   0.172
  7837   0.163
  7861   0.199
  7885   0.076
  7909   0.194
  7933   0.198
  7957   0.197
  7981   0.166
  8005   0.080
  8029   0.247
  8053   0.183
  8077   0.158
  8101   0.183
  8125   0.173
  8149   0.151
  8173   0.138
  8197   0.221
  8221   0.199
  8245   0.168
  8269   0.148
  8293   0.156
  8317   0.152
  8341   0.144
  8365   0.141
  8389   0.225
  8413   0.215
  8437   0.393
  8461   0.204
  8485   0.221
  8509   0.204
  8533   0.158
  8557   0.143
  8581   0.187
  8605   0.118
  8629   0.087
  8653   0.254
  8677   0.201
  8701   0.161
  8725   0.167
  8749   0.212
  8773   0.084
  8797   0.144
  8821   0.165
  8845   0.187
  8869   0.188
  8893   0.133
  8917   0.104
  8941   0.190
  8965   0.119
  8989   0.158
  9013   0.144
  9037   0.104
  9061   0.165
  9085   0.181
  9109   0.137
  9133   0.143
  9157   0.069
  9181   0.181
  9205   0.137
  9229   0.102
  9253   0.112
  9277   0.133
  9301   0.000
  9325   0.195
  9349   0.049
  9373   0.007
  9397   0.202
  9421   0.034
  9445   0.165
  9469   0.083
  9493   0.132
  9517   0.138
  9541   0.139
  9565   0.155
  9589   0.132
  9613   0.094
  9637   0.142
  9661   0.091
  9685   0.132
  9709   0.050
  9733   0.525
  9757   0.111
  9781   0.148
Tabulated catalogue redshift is 0.050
